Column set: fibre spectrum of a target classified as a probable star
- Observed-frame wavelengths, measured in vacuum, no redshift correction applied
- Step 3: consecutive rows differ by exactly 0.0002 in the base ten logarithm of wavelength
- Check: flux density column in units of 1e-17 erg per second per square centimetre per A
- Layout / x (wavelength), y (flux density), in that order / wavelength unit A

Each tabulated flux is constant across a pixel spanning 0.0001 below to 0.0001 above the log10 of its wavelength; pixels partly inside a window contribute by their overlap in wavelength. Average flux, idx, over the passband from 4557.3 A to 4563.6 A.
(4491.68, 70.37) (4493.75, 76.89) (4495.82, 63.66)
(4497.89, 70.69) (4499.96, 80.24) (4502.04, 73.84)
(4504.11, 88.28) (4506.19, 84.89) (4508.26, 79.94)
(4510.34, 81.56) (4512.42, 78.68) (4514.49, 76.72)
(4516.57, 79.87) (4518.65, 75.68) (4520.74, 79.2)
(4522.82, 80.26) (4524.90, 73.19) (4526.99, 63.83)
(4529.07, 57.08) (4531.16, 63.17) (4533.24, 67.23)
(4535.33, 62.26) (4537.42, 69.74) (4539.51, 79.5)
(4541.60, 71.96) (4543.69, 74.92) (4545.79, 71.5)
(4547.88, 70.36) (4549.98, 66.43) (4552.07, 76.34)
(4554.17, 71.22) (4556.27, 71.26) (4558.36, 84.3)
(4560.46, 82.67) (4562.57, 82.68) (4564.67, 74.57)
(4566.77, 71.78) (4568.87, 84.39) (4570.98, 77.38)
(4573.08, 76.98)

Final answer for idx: 83.2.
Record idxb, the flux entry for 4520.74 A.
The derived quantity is 79.2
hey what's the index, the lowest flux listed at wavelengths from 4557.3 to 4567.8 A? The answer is 71.78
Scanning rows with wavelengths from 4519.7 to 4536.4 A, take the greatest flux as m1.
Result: 80.26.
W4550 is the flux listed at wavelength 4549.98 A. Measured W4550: 66.43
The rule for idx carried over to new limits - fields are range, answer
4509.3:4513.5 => 80.2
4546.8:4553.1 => 71.1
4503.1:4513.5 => 82.6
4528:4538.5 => 64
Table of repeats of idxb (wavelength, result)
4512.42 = 78.68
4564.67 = 74.57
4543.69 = 74.92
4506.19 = 84.89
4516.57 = 79.87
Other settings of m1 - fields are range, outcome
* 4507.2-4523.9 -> 81.56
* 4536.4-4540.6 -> 79.5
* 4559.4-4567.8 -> 82.68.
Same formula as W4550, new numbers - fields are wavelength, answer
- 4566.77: 71.78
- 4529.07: 57.08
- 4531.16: 63.17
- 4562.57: 82.68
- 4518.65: 75.68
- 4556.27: 71.26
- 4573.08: 76.98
